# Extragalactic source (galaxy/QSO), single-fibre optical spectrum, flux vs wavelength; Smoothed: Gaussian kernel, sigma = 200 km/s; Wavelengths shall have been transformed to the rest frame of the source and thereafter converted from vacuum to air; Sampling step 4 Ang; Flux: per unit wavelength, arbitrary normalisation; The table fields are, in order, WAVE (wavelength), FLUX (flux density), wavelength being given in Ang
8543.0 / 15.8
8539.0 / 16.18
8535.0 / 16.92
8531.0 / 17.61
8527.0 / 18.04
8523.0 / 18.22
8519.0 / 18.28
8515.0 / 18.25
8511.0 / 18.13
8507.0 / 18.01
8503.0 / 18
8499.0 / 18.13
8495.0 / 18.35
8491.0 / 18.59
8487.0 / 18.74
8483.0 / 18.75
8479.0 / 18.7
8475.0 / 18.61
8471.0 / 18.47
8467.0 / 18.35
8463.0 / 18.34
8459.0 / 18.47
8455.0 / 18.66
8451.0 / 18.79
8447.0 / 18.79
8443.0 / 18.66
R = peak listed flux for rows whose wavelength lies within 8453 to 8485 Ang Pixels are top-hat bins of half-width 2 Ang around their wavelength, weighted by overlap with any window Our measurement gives 18.75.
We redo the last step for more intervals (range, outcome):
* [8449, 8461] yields 18.79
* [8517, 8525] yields 18.28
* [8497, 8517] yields 18.25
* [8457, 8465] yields 18.47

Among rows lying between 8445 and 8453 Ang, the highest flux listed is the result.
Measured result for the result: 18.79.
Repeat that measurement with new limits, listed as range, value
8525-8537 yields 18.04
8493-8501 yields 18.35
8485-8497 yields 18.74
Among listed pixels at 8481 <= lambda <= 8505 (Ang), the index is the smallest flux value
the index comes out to 18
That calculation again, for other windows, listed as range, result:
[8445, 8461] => 18.47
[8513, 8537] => 16.92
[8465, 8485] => 18.35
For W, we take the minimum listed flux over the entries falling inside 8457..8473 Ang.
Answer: 18.34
